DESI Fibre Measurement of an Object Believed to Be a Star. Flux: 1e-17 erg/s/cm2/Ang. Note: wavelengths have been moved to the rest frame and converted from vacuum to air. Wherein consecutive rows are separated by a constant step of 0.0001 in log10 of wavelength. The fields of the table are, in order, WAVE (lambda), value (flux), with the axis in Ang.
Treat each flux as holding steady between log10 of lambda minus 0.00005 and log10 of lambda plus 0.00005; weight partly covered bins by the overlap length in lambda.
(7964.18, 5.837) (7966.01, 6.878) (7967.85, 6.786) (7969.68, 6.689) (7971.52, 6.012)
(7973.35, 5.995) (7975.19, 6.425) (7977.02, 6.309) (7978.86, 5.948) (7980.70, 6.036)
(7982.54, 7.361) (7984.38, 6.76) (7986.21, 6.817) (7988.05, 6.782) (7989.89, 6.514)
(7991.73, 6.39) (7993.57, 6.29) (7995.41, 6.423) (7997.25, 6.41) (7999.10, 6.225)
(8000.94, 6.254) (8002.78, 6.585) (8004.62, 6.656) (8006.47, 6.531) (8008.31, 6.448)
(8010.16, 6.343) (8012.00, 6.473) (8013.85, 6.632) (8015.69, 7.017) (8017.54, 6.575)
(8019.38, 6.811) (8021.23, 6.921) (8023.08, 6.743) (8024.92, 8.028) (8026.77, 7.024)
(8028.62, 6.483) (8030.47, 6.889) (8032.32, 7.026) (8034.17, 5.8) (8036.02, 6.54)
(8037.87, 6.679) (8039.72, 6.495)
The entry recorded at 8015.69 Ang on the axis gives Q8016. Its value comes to 7.017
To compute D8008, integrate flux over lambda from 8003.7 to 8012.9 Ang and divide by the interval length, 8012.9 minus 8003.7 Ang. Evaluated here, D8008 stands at 6.49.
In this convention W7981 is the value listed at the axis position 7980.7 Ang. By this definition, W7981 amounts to 6.036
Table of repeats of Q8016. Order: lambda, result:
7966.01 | 6.878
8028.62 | 6.483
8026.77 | 7.024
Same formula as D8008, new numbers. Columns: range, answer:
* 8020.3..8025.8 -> 7.23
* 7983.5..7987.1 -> 6.8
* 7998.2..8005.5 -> 6.44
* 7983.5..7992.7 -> 6.66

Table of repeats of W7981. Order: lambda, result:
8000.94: 6.254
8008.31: 6.448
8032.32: 7.026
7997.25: 6.41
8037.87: 6.679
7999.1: 6.225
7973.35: 5.995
